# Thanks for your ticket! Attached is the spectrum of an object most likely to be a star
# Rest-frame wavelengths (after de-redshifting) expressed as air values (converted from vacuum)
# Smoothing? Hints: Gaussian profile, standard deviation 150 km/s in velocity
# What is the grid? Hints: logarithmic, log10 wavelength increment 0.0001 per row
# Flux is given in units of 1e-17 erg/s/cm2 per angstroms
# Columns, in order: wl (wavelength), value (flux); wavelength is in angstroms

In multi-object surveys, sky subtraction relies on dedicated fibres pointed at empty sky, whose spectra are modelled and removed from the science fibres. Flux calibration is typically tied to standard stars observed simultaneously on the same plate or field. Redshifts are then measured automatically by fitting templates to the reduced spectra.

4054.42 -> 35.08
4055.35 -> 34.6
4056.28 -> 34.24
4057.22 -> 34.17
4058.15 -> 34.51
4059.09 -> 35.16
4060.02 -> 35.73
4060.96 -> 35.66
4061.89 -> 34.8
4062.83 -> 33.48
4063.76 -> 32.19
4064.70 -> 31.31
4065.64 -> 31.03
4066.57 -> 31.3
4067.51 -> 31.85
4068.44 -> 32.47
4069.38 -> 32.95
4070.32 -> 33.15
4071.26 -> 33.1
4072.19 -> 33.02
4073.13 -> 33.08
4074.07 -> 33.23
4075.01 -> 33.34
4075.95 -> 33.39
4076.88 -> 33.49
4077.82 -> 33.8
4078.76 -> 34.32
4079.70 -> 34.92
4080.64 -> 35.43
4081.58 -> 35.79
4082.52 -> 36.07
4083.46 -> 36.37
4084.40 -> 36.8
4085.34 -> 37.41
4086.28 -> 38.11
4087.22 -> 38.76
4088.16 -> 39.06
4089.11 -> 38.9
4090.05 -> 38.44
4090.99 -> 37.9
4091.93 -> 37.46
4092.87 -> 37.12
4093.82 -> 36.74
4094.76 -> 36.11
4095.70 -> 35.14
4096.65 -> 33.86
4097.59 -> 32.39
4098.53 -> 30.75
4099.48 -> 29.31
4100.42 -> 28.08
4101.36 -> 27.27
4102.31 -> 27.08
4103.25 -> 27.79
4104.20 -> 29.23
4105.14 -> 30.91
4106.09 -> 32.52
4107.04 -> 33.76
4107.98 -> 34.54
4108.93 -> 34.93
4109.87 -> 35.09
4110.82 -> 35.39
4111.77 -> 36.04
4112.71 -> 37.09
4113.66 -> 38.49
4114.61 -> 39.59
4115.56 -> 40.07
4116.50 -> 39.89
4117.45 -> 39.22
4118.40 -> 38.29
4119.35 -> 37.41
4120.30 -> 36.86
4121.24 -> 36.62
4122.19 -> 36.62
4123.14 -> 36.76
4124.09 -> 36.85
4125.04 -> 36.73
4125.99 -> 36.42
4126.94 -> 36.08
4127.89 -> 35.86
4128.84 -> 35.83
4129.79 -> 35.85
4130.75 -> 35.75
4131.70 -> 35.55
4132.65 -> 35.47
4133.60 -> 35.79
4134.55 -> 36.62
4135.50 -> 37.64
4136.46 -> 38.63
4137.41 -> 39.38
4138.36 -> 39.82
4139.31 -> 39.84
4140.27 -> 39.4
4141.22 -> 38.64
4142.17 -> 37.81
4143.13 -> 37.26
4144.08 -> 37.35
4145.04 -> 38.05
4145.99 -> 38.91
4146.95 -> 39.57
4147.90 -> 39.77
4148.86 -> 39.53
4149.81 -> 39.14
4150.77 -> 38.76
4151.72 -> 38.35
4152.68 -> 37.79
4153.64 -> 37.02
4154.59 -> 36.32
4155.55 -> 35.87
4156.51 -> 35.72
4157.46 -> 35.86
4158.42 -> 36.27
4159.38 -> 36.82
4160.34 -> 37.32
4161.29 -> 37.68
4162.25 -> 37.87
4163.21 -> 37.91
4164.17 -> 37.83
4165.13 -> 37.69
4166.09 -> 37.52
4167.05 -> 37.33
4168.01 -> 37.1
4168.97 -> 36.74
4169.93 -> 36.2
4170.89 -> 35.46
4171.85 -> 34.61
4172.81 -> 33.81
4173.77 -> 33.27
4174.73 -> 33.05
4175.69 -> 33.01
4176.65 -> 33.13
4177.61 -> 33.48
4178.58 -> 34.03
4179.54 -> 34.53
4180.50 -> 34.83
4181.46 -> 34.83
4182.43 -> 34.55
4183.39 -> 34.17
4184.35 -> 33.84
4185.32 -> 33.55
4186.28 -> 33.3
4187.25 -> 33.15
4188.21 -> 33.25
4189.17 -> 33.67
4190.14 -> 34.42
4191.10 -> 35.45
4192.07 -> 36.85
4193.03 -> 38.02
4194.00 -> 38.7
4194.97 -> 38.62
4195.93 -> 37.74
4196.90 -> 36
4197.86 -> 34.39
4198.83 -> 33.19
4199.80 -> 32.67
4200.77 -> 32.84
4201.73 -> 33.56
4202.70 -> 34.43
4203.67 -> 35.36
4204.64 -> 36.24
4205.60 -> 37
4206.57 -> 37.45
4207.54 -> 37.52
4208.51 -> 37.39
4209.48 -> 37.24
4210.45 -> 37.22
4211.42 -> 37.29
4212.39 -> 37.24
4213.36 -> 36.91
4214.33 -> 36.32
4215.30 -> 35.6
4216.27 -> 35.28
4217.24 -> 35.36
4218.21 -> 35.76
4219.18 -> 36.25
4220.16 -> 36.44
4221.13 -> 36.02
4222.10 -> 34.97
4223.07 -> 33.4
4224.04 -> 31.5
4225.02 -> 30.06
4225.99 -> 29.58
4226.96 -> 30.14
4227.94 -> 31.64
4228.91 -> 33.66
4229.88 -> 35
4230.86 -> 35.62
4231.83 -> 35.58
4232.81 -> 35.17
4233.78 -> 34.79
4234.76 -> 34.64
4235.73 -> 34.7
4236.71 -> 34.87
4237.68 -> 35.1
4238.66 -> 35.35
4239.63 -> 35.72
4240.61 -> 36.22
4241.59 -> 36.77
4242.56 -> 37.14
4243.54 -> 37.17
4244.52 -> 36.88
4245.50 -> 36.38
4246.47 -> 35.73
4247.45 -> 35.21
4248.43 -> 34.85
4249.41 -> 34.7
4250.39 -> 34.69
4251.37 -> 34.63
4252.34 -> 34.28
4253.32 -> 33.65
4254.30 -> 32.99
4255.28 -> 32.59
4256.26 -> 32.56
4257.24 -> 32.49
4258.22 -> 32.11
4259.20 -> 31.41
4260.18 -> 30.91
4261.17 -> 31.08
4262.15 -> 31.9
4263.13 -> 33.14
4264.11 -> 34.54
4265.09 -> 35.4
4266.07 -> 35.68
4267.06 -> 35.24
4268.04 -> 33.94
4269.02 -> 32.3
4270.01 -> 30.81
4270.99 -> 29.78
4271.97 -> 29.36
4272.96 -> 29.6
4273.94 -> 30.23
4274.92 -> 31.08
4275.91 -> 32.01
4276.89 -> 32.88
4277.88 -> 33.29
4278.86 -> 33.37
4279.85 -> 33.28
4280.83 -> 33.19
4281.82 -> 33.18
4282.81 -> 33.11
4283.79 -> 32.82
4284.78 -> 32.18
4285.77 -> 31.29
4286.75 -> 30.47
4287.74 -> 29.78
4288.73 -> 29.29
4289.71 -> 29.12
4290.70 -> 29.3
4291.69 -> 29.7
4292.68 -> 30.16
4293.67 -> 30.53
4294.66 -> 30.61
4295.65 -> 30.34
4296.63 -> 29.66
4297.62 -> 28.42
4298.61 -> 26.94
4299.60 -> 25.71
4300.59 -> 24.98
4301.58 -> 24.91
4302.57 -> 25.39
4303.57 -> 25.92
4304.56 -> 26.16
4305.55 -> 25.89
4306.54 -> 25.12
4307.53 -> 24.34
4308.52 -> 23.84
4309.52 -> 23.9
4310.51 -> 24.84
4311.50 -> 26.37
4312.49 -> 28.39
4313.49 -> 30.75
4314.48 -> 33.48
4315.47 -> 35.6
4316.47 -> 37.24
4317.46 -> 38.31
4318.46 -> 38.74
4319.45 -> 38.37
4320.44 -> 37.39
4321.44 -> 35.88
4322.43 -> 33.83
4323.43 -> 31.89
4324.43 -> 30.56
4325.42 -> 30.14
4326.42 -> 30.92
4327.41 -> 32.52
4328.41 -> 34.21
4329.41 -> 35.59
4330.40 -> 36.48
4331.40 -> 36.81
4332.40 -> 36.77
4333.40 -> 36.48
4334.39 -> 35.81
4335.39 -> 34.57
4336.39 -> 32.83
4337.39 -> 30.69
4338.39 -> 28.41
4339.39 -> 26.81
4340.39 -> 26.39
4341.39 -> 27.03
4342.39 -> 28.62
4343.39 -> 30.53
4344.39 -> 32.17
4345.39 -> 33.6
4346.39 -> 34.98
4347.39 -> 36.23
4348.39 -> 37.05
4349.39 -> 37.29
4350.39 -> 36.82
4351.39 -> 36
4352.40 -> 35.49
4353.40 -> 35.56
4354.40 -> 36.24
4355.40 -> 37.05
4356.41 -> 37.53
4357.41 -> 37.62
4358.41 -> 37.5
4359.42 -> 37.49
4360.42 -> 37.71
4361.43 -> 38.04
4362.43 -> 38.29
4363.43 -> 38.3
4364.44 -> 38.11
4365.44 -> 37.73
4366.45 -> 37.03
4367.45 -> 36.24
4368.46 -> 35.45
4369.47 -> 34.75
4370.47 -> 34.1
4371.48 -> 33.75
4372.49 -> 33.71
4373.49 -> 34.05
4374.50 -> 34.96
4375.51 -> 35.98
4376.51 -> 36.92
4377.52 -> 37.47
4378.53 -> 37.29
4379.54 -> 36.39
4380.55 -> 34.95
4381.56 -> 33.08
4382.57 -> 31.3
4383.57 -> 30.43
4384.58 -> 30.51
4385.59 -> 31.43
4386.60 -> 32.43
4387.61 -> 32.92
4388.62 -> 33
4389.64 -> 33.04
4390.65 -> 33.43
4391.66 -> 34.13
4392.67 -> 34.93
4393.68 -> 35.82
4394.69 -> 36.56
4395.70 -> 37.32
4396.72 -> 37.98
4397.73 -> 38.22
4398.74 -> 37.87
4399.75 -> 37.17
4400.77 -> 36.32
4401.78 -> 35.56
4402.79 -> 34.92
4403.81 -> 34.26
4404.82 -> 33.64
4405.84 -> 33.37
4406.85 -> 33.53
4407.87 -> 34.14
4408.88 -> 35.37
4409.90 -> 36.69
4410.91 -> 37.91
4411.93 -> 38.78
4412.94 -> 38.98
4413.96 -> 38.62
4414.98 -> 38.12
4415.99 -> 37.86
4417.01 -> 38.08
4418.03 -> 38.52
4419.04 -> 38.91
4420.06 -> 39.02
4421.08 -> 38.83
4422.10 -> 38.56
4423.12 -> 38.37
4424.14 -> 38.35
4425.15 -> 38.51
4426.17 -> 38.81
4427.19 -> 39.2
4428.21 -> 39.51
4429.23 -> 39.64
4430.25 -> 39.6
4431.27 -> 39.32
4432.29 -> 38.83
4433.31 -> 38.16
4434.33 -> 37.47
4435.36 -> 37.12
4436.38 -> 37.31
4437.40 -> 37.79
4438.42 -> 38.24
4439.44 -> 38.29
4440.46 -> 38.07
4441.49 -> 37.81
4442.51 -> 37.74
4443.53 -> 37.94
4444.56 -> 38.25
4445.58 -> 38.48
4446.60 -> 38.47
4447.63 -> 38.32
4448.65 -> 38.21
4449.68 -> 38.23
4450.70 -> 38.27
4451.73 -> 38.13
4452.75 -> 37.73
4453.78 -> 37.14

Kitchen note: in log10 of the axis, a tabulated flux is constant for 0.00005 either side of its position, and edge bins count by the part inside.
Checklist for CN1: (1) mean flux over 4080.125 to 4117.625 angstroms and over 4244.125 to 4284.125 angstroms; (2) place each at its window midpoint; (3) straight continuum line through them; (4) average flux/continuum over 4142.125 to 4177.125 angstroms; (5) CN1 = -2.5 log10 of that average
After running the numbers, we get -0.08 mag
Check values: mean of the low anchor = 35.1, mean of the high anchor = 33.1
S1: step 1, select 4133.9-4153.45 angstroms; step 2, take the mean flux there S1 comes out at 38.6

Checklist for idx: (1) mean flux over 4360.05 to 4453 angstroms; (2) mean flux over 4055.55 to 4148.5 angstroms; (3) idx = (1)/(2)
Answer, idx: 1.0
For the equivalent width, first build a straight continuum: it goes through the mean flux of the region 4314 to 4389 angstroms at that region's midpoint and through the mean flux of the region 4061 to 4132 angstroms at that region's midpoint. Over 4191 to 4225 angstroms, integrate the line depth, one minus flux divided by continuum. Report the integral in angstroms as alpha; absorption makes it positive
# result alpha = -1.0 angstroms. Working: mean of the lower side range 34.8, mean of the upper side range 34.6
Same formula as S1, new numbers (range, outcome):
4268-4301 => 30.6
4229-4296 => 33.1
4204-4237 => 35.1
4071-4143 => 35.6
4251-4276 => 32.5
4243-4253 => 35.4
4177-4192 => 34.1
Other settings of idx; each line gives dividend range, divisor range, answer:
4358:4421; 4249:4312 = 1.17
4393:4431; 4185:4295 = 1.10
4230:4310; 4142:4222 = 0.88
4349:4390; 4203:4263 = 1.02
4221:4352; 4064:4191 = 0.91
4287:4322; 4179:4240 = 0.85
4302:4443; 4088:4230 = 0.98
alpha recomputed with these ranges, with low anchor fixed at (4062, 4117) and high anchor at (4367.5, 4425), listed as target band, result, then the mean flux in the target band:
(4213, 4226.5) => 0.16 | 34.5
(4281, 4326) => 6.58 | 30.1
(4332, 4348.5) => 1.54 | 32.2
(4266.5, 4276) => 1.00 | 31.4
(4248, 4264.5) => 0.94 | 33.1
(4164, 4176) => -0.33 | 35.6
